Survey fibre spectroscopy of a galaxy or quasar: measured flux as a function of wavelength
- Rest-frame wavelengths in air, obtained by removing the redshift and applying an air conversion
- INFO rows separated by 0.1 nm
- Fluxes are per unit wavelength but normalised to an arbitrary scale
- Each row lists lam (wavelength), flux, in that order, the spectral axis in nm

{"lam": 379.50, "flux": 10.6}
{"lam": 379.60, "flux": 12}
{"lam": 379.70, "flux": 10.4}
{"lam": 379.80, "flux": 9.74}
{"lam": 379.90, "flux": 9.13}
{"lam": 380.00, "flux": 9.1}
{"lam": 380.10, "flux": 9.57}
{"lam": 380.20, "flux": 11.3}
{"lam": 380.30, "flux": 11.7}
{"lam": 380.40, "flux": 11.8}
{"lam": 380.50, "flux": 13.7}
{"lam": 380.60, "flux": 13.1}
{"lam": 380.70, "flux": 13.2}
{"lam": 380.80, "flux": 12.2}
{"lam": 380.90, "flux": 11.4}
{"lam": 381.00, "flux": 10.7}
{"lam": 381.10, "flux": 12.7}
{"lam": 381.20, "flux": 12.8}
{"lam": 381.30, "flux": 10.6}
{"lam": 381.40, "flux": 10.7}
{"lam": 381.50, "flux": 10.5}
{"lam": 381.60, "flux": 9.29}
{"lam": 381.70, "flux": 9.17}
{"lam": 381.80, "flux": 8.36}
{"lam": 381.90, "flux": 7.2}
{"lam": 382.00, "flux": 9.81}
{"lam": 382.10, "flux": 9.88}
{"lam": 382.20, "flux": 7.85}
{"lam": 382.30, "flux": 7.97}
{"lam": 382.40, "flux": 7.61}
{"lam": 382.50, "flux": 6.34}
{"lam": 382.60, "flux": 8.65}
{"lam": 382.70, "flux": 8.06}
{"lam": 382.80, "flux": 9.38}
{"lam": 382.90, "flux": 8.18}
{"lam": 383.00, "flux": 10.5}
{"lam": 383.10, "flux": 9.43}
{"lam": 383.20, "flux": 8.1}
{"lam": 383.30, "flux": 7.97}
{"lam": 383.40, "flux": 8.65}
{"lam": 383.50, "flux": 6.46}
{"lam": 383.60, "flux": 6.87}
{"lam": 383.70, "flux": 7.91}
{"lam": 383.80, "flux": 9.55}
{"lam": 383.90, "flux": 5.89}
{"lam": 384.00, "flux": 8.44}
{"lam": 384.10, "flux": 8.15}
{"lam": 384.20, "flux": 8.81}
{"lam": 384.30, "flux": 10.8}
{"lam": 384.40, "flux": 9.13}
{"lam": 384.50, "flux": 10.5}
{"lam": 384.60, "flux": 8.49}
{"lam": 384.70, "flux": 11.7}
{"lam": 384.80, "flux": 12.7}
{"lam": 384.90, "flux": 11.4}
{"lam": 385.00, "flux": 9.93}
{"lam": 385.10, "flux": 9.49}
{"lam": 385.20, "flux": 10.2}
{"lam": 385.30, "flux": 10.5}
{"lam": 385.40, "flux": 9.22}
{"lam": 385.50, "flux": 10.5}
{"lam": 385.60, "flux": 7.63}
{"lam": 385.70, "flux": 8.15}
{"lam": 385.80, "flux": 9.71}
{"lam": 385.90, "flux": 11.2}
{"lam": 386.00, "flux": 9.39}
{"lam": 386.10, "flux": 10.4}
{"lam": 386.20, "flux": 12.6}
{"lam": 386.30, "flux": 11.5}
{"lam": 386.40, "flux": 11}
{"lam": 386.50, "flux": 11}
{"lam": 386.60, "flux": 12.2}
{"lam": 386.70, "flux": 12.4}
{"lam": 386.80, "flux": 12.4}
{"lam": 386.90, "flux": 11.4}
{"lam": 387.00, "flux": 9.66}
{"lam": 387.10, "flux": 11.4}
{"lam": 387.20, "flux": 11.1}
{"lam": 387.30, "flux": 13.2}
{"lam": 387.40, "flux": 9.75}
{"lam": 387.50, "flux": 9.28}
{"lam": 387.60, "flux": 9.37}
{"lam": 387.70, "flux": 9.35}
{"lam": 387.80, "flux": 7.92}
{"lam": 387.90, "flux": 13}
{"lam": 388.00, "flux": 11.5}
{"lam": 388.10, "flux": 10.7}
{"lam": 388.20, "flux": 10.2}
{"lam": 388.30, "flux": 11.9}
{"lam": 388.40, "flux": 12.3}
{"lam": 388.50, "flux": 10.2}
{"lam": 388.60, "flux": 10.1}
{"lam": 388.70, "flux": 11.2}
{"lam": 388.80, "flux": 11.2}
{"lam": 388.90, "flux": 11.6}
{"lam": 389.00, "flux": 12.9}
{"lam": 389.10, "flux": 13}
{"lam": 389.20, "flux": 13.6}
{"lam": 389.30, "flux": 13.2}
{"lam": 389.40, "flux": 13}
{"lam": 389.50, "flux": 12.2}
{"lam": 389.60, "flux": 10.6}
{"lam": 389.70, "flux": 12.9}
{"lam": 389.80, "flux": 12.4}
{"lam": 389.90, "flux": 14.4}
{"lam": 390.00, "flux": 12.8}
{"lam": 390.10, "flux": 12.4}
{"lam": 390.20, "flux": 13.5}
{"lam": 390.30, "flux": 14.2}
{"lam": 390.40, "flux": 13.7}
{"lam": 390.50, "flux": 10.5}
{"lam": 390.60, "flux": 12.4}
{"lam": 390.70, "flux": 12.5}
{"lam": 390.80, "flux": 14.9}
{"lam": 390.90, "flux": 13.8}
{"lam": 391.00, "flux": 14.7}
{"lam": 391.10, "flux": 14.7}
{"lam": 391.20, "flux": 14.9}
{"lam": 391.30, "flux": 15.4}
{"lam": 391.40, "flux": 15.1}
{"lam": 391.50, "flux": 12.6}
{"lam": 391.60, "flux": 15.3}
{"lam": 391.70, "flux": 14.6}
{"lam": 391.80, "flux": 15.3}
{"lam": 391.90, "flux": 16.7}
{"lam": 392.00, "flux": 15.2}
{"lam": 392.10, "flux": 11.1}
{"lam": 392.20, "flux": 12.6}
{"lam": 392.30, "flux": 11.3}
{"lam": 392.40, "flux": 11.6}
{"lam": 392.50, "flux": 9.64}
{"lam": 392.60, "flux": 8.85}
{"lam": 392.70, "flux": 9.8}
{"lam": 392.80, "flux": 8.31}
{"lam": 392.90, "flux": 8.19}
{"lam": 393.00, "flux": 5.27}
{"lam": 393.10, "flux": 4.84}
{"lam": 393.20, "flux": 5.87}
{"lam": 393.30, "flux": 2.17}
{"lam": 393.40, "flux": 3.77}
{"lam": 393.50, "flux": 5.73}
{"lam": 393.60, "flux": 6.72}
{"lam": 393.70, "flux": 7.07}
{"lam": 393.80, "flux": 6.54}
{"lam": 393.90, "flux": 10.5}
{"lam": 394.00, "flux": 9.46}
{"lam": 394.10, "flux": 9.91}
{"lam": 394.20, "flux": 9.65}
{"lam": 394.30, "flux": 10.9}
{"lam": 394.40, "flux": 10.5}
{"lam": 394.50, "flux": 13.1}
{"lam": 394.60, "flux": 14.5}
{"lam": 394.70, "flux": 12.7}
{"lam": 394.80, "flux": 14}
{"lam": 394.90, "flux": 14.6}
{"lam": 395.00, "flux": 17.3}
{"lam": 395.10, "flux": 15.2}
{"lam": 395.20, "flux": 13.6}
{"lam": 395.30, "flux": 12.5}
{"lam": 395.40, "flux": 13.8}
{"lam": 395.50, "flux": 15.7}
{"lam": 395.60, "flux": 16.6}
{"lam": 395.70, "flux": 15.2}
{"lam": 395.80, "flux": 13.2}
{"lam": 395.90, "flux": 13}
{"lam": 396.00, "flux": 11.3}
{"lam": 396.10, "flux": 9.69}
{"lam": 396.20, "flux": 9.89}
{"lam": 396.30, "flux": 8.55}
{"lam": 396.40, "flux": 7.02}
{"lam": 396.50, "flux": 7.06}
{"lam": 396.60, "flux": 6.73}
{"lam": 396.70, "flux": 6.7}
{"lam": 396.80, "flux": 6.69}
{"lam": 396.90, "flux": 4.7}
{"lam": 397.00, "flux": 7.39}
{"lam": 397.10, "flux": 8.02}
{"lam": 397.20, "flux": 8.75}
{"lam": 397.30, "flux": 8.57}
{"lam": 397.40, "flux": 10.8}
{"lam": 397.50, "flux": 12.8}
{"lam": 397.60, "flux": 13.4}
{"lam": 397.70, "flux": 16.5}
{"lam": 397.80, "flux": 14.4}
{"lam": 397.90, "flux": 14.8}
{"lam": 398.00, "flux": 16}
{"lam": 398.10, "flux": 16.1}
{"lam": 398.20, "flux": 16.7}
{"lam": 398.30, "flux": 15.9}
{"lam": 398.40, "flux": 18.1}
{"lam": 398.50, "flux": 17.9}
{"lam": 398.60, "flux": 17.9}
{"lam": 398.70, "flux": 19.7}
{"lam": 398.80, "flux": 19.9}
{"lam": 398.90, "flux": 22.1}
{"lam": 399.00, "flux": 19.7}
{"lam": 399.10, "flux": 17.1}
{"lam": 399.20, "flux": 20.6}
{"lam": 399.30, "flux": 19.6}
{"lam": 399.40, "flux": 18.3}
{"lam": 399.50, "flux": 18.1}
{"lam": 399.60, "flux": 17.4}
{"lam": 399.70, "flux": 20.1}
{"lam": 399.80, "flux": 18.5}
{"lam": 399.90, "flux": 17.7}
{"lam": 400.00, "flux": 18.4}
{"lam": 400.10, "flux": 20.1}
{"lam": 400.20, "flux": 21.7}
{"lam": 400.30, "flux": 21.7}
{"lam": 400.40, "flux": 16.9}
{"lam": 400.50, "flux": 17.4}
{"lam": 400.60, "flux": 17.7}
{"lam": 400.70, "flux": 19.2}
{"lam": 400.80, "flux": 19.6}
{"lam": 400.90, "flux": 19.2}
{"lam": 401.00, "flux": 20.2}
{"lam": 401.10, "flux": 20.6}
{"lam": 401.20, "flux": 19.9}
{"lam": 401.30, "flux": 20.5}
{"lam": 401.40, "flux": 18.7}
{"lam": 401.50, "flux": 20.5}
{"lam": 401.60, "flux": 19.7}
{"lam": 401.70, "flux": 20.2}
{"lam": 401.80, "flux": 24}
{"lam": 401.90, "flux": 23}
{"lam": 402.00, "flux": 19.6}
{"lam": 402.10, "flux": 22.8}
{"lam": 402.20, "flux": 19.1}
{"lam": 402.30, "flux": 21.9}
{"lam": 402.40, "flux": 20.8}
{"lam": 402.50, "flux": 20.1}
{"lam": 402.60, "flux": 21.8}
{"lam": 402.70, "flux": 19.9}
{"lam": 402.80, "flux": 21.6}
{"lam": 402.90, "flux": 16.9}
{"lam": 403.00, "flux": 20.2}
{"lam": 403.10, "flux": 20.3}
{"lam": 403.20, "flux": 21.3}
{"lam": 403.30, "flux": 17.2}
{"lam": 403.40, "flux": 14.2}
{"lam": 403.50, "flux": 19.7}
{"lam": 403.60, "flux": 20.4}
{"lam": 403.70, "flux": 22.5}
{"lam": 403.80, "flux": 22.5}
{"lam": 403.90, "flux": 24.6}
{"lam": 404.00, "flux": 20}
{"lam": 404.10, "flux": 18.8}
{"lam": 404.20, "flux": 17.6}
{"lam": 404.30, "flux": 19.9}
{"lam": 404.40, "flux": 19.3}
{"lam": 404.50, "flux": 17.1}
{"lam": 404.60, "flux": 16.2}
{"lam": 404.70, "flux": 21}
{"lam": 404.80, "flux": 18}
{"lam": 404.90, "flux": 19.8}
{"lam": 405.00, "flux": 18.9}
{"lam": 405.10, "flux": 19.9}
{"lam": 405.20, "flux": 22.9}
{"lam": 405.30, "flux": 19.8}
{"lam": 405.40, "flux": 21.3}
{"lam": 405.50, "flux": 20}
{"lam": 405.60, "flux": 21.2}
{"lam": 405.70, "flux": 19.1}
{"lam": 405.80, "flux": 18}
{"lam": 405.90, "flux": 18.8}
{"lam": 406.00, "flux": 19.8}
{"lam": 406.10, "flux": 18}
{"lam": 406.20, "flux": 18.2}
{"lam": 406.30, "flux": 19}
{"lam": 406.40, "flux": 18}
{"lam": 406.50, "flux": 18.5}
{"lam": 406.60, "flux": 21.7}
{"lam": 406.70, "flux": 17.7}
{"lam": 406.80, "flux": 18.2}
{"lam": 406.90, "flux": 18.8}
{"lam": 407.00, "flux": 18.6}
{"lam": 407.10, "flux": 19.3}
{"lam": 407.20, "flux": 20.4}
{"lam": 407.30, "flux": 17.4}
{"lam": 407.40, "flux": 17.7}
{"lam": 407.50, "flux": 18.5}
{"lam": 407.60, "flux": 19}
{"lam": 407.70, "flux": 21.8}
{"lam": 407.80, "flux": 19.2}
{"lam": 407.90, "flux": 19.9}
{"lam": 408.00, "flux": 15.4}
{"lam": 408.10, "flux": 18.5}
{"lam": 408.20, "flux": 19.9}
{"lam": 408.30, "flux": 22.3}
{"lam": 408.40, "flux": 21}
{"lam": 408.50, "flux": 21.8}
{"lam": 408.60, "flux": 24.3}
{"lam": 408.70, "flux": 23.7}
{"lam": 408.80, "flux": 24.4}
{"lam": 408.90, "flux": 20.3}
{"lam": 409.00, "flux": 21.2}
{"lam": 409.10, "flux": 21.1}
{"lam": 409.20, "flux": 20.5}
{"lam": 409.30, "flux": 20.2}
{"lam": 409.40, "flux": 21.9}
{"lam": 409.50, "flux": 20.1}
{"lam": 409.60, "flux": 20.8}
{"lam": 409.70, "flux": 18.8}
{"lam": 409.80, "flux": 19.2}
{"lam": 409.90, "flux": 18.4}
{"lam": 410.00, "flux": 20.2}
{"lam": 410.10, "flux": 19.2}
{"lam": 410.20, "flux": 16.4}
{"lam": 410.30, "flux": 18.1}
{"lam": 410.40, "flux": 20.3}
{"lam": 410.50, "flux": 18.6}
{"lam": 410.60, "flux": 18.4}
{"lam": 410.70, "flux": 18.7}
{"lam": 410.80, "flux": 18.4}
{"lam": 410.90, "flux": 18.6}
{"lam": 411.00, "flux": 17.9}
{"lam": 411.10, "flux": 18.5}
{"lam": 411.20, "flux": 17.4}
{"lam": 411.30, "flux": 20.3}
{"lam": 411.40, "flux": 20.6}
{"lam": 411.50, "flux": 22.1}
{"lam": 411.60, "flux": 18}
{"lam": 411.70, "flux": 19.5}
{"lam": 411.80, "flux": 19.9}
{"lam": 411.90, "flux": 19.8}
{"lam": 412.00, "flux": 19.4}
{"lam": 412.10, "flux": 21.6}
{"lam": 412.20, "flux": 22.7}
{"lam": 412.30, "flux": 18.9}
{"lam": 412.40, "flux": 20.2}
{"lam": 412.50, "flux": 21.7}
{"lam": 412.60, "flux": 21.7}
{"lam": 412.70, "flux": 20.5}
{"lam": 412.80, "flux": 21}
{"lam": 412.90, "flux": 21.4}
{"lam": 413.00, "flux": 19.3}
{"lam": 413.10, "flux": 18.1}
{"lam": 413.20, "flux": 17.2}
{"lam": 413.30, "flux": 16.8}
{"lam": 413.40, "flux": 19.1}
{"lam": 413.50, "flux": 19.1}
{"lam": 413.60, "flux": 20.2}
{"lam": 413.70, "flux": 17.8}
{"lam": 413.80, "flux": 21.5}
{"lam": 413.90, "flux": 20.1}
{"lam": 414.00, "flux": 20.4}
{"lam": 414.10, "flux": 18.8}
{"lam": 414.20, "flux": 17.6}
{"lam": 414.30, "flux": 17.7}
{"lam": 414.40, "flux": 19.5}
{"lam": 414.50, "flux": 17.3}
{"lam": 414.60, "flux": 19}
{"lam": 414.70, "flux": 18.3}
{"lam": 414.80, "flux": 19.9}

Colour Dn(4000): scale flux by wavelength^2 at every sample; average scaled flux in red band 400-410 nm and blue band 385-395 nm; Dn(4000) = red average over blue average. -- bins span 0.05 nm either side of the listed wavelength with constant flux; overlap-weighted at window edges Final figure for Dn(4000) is 1.9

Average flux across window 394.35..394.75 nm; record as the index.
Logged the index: 12.7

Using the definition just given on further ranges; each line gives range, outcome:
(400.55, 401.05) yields 19.2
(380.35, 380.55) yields 12.7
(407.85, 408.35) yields 19.2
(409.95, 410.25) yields 18.6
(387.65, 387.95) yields 10.1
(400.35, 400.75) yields 17.8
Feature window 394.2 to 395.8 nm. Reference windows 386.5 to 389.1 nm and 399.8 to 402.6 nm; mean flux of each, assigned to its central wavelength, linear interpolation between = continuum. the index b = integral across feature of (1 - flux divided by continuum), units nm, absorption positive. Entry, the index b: 0.21 nm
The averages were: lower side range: 11.1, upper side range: 20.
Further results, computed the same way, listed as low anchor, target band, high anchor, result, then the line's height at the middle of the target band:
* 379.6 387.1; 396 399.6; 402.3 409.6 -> 0.613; 16.3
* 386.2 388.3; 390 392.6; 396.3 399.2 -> -0.343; 11.9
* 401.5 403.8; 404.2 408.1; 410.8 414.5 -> 0.194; 20.1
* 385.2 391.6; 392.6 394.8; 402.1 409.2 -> 0.896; 14.3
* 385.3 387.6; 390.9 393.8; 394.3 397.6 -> 0.111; 11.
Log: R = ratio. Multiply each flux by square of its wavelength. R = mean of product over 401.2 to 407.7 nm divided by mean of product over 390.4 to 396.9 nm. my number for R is 1.86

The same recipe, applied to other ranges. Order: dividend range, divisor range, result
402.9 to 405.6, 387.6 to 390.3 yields 1.80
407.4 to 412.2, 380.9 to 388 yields 2.31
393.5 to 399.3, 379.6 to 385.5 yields 1.41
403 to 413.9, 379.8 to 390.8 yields 2.09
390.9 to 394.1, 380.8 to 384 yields 1.22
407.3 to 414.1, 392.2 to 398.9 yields 1.88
